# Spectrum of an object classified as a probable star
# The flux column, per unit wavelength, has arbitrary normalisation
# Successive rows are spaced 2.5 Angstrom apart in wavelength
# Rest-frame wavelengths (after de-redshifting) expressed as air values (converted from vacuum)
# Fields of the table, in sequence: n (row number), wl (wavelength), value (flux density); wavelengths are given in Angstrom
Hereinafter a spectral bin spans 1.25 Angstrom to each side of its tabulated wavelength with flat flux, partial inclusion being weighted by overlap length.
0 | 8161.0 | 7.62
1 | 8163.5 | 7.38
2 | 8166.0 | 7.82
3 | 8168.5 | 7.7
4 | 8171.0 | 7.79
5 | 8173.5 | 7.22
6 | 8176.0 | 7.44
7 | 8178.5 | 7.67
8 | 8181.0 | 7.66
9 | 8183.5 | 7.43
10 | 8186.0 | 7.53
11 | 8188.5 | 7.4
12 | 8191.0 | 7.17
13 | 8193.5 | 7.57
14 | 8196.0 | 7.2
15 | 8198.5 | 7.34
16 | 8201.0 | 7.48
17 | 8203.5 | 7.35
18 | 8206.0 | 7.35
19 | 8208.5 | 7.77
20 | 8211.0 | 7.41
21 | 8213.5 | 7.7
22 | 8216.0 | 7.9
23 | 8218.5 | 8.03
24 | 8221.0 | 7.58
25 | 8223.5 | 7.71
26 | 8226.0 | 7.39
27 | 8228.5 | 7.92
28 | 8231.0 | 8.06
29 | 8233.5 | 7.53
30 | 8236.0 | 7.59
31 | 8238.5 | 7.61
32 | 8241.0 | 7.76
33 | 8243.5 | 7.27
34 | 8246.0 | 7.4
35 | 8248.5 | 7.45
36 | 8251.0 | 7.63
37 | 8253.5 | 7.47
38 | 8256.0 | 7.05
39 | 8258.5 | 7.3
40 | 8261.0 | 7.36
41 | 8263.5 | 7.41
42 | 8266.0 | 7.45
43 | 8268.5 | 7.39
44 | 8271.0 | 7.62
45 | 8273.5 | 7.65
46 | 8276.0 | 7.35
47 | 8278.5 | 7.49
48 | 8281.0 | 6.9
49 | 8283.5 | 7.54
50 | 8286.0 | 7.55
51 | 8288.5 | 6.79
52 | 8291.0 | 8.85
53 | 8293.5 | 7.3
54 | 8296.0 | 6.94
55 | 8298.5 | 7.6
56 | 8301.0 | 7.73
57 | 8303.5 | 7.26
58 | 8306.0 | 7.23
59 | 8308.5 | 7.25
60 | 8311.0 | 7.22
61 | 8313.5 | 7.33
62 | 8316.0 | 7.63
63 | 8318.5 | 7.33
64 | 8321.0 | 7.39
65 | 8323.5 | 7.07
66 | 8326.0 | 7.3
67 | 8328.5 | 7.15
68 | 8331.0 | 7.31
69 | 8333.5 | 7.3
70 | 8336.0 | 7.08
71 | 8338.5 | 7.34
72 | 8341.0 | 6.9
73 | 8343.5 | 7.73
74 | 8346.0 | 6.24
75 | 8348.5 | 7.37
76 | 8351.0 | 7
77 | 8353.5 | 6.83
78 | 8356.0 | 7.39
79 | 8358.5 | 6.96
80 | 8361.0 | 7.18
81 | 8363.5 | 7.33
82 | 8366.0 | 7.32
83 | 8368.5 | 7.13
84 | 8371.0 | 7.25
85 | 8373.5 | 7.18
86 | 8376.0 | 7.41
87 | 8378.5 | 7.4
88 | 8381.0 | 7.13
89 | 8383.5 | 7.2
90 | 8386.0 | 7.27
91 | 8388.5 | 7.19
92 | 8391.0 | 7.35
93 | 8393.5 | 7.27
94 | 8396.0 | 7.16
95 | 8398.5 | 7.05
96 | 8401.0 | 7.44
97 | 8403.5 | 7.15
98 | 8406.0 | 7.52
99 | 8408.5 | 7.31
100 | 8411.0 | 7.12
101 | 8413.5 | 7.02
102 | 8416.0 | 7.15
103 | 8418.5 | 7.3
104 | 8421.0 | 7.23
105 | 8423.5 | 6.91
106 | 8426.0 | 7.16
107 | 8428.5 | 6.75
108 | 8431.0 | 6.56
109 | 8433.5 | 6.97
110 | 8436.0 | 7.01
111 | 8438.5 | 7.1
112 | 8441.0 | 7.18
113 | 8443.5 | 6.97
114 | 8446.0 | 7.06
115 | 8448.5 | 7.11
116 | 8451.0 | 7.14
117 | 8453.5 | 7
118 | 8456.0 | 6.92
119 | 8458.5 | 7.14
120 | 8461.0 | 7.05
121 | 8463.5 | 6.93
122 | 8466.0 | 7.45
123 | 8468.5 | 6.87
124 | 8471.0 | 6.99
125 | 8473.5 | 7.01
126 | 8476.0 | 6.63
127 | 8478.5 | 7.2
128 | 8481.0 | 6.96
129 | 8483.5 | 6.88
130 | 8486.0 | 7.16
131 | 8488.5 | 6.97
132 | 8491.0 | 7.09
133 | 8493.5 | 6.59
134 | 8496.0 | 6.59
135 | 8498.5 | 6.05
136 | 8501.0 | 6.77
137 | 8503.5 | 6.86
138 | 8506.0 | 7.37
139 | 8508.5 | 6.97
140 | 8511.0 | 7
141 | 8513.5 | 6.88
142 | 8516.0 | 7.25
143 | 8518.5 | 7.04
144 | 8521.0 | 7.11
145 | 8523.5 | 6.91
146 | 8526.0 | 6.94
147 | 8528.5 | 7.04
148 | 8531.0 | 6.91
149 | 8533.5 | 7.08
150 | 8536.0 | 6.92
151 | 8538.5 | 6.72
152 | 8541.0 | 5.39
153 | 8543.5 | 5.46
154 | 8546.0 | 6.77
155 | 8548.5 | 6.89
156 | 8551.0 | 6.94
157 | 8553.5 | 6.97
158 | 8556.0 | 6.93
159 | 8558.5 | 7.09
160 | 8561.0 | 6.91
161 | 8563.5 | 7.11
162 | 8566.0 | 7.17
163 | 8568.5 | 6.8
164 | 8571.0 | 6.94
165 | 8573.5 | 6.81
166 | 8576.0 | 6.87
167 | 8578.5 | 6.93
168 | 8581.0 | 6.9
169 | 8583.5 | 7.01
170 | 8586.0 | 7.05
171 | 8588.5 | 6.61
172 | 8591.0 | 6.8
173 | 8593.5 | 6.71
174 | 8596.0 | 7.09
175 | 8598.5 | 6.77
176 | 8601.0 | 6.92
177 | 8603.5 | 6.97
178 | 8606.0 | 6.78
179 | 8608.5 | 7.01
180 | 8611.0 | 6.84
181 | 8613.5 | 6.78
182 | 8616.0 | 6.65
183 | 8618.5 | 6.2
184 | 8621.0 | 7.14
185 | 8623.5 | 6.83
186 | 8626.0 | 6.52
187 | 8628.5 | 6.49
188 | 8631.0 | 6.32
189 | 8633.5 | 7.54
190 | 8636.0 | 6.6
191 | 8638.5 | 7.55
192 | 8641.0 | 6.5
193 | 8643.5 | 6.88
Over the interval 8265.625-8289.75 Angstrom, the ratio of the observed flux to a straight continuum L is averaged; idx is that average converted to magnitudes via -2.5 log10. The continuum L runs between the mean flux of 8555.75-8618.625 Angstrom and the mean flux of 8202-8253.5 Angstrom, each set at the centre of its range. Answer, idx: 0.02 mag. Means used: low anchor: 7.62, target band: 7.37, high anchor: 6.88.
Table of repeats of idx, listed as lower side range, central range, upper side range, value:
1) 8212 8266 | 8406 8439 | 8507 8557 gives 0.005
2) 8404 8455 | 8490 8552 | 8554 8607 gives 0.032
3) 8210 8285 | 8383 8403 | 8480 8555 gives -0.014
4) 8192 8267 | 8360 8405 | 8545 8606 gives 0.002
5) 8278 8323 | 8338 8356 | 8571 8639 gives 0.037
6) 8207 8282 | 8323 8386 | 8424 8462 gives 0.009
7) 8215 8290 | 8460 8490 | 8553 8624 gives 0.013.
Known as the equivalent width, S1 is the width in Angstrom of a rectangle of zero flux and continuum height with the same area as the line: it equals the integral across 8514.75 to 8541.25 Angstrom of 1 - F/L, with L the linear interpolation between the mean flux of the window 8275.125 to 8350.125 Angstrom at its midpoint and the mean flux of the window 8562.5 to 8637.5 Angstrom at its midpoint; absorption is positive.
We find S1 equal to 0.22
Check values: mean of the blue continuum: 7.31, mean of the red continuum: 6.84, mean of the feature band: 6.9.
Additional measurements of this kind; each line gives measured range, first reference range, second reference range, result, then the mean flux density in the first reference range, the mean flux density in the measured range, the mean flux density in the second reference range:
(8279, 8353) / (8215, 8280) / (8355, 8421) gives 1.0 Angstrom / 7.55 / 7.29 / 7.24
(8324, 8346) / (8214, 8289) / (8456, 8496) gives 0.4 Angstrom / 7.51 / 7.2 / 6.98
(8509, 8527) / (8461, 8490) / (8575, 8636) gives -0.2 Angstrom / 7.01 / 7.02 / 6.82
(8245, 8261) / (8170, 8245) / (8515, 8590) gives 0.2 Angstrom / 7.56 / 7.38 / 6.85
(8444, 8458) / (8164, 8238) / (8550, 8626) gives 0.2 Angstrom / 7.57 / 7.05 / 6.88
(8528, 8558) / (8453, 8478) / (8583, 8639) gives 1.0 Angstrom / 7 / 6.67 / 6.82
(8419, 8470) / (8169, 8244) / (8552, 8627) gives 0.7 Angstrom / 7.57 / 7.03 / 6.87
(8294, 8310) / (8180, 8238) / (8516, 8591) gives 0.1 Angstrom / 7.57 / 7.33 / 6.84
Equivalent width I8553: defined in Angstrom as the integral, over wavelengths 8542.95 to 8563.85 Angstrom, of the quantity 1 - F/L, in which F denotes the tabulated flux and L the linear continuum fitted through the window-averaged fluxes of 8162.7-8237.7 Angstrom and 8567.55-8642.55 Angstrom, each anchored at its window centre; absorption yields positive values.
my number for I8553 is 0.3 Angstrom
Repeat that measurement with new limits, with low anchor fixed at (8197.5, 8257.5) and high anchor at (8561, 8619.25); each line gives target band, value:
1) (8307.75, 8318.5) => 0.1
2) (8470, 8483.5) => 0.3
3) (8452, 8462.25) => 0.1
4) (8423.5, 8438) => 0.6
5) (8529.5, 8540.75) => 0.3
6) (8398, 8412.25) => -0.1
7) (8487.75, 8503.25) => 0.8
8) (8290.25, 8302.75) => -0.3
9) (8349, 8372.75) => 0.5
